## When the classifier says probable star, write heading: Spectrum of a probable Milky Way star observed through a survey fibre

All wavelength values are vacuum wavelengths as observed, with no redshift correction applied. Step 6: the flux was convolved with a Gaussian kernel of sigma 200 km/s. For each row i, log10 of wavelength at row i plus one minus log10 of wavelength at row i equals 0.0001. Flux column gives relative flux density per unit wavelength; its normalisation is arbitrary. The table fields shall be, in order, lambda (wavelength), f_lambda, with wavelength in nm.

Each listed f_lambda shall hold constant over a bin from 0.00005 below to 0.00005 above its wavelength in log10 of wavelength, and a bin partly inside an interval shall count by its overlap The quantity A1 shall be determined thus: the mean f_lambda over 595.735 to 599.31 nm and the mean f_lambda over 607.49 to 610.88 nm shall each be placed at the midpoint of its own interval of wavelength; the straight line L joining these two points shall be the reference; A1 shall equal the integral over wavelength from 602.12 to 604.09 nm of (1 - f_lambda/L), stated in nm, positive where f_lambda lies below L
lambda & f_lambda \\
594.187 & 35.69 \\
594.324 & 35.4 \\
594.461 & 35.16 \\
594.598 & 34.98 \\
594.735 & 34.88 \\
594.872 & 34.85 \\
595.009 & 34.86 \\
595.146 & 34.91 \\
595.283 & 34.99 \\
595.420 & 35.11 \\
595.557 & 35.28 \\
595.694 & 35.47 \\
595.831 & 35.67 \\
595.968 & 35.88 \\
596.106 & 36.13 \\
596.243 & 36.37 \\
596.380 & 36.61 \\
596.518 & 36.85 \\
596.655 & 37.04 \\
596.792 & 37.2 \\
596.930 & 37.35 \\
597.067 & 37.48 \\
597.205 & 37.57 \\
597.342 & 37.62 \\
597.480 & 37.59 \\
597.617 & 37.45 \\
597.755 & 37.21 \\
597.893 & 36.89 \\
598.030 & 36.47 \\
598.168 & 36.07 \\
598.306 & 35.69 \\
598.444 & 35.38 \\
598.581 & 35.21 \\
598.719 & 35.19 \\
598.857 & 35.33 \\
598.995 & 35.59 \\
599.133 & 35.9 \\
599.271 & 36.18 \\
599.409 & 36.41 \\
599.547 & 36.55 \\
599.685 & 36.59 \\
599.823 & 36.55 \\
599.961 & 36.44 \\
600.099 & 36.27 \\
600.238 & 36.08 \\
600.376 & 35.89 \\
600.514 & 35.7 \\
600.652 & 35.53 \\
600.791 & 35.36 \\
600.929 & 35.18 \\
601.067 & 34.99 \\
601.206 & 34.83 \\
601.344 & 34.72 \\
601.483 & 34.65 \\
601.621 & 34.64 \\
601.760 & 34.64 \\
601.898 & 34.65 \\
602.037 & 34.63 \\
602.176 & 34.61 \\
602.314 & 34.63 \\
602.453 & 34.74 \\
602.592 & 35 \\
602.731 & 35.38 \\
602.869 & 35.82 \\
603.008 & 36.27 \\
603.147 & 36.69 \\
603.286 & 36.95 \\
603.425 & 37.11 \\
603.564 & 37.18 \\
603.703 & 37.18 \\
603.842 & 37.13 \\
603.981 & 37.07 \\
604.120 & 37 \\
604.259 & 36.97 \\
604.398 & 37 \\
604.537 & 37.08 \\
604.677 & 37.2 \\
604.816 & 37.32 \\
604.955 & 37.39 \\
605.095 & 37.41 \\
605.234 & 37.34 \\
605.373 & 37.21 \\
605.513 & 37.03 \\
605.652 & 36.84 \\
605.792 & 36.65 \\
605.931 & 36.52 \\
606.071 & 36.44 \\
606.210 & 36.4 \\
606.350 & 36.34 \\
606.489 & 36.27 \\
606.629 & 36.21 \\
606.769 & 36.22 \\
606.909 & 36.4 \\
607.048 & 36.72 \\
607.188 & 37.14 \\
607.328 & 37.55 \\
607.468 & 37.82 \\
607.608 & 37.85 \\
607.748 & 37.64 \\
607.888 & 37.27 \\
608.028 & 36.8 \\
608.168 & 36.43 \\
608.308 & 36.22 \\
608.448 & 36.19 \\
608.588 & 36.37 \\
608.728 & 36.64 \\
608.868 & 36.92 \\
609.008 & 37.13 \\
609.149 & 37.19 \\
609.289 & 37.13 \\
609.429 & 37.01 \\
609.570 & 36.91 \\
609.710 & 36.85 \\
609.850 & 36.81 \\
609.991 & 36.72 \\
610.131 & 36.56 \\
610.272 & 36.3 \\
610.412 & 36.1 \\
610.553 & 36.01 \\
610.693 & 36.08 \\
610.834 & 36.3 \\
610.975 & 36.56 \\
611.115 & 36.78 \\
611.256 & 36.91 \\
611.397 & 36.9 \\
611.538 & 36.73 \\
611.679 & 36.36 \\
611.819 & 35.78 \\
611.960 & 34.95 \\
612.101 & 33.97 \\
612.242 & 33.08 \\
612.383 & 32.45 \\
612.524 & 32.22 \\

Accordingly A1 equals 0.02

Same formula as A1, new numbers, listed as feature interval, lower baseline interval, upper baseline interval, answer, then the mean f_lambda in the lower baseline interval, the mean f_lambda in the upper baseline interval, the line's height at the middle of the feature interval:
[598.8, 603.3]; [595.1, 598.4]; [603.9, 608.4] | 0.14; 36.5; 36.9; 36.7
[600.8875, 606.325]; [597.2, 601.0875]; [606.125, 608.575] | 0.05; 36.2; 36.8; 36.5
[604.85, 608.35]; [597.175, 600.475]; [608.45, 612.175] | -0.05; 36.3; 36.5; 36.4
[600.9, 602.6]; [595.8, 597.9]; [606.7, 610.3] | 0.10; 36.9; 36.9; 36.9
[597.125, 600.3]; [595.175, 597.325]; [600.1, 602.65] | -0.06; 36.3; 35.1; 35.7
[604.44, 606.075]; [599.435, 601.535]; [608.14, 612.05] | -0.04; 35.7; 36.5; 36.1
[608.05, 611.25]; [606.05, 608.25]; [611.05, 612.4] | -0.04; 36.8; 35.5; 36.1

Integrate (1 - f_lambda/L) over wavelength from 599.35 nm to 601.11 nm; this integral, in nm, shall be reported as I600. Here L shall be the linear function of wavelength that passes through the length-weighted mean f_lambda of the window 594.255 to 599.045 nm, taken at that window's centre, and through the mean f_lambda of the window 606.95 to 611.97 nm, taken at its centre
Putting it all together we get 0.01 nm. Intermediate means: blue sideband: 36.1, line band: 36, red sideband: 36.7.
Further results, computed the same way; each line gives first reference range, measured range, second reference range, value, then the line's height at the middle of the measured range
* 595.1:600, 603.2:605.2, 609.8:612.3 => -0.05 nm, 36.2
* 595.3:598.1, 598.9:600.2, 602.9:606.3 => 0.02 nm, 36.8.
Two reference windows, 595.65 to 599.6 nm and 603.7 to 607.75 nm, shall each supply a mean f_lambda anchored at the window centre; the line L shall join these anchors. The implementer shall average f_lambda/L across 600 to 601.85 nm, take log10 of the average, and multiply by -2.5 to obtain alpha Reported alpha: 0.04 mag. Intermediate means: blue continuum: 36.4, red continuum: 37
